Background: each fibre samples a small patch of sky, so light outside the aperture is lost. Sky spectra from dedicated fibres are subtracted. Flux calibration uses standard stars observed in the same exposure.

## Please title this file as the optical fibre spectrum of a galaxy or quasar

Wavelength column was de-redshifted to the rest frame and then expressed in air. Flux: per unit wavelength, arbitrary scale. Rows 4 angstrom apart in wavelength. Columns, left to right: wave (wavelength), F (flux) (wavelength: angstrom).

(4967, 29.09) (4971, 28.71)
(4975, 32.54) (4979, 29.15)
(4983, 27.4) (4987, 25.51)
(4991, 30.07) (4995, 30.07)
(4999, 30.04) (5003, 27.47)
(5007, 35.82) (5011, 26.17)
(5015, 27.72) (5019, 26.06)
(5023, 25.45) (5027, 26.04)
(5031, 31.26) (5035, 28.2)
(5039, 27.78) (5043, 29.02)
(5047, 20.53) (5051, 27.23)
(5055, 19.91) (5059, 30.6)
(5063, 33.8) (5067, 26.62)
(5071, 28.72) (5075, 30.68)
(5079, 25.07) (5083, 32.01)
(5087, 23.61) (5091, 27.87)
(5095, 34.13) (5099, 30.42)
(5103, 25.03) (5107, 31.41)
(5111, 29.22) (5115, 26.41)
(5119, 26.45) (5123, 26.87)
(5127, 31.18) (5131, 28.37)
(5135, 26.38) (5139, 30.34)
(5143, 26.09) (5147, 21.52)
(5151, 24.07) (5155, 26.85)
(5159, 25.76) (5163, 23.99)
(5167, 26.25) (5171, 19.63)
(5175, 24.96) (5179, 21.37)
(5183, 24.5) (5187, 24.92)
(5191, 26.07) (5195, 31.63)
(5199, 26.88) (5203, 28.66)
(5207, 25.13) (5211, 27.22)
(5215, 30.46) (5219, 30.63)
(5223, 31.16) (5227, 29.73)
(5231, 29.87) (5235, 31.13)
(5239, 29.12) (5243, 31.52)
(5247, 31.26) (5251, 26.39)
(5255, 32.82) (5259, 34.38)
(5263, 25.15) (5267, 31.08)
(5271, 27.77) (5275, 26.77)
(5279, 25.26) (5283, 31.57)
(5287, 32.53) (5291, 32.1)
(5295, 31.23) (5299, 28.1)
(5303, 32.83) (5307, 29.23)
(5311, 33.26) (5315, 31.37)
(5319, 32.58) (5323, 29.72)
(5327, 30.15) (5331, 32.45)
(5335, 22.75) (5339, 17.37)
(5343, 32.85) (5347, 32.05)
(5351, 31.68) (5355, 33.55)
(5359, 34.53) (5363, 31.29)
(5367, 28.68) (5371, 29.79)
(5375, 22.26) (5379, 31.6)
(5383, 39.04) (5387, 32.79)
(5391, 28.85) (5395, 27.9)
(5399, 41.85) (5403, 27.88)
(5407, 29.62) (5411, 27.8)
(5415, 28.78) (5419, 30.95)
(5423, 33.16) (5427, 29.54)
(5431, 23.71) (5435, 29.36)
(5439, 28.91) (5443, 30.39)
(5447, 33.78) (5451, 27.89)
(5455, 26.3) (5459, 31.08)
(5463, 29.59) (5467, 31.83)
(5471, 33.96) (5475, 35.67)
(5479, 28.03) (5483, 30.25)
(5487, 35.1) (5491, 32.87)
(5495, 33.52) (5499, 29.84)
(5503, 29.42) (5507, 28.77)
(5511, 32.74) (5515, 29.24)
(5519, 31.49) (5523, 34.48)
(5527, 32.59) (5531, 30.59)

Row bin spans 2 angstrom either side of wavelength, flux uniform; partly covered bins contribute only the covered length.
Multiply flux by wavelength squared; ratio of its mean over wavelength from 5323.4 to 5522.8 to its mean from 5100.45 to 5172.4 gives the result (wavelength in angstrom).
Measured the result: 1.3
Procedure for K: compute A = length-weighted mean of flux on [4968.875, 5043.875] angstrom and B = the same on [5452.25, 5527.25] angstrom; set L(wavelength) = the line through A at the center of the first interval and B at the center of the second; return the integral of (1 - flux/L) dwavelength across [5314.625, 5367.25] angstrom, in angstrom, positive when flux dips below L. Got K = 0.8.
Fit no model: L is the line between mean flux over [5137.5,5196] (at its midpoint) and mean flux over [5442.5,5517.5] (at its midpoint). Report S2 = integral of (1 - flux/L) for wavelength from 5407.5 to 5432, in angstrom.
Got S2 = 0.6 angstrom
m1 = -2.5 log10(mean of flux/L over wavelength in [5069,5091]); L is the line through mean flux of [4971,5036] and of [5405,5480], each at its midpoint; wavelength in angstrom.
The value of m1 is 0.04 mag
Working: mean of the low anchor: 28.7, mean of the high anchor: 30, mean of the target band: 28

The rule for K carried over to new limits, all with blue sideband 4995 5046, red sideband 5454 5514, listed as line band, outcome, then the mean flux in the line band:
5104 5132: 0.5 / 28.4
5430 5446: 1.2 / 28.7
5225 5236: -0.2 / 30.2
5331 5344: 2.3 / 24.9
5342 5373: -1.3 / 31.8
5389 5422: 0.3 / 30.5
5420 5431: 0.4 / 29.9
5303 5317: -0.6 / 31.5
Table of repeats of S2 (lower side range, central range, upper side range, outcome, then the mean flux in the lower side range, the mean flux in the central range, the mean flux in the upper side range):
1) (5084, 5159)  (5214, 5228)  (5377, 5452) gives -0.9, 27.6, 30.6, 30.8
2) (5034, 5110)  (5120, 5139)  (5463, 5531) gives 0.1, 28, 28.3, 31.8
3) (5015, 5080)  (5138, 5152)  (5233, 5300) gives 1.6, 27.4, 25.3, 29.9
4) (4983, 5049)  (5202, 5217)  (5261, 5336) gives 0.7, 27.9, 27.8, 29.9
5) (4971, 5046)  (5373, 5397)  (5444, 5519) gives 0.1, 28.5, 30.4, 31.1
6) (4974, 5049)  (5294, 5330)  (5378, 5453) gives -1.1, 28.2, 31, 30.7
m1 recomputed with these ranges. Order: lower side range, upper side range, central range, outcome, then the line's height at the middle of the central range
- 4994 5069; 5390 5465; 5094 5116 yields -0.043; 28.2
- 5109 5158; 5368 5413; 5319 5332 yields -0.039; 29.8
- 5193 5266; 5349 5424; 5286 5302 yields -0.027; 30.3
